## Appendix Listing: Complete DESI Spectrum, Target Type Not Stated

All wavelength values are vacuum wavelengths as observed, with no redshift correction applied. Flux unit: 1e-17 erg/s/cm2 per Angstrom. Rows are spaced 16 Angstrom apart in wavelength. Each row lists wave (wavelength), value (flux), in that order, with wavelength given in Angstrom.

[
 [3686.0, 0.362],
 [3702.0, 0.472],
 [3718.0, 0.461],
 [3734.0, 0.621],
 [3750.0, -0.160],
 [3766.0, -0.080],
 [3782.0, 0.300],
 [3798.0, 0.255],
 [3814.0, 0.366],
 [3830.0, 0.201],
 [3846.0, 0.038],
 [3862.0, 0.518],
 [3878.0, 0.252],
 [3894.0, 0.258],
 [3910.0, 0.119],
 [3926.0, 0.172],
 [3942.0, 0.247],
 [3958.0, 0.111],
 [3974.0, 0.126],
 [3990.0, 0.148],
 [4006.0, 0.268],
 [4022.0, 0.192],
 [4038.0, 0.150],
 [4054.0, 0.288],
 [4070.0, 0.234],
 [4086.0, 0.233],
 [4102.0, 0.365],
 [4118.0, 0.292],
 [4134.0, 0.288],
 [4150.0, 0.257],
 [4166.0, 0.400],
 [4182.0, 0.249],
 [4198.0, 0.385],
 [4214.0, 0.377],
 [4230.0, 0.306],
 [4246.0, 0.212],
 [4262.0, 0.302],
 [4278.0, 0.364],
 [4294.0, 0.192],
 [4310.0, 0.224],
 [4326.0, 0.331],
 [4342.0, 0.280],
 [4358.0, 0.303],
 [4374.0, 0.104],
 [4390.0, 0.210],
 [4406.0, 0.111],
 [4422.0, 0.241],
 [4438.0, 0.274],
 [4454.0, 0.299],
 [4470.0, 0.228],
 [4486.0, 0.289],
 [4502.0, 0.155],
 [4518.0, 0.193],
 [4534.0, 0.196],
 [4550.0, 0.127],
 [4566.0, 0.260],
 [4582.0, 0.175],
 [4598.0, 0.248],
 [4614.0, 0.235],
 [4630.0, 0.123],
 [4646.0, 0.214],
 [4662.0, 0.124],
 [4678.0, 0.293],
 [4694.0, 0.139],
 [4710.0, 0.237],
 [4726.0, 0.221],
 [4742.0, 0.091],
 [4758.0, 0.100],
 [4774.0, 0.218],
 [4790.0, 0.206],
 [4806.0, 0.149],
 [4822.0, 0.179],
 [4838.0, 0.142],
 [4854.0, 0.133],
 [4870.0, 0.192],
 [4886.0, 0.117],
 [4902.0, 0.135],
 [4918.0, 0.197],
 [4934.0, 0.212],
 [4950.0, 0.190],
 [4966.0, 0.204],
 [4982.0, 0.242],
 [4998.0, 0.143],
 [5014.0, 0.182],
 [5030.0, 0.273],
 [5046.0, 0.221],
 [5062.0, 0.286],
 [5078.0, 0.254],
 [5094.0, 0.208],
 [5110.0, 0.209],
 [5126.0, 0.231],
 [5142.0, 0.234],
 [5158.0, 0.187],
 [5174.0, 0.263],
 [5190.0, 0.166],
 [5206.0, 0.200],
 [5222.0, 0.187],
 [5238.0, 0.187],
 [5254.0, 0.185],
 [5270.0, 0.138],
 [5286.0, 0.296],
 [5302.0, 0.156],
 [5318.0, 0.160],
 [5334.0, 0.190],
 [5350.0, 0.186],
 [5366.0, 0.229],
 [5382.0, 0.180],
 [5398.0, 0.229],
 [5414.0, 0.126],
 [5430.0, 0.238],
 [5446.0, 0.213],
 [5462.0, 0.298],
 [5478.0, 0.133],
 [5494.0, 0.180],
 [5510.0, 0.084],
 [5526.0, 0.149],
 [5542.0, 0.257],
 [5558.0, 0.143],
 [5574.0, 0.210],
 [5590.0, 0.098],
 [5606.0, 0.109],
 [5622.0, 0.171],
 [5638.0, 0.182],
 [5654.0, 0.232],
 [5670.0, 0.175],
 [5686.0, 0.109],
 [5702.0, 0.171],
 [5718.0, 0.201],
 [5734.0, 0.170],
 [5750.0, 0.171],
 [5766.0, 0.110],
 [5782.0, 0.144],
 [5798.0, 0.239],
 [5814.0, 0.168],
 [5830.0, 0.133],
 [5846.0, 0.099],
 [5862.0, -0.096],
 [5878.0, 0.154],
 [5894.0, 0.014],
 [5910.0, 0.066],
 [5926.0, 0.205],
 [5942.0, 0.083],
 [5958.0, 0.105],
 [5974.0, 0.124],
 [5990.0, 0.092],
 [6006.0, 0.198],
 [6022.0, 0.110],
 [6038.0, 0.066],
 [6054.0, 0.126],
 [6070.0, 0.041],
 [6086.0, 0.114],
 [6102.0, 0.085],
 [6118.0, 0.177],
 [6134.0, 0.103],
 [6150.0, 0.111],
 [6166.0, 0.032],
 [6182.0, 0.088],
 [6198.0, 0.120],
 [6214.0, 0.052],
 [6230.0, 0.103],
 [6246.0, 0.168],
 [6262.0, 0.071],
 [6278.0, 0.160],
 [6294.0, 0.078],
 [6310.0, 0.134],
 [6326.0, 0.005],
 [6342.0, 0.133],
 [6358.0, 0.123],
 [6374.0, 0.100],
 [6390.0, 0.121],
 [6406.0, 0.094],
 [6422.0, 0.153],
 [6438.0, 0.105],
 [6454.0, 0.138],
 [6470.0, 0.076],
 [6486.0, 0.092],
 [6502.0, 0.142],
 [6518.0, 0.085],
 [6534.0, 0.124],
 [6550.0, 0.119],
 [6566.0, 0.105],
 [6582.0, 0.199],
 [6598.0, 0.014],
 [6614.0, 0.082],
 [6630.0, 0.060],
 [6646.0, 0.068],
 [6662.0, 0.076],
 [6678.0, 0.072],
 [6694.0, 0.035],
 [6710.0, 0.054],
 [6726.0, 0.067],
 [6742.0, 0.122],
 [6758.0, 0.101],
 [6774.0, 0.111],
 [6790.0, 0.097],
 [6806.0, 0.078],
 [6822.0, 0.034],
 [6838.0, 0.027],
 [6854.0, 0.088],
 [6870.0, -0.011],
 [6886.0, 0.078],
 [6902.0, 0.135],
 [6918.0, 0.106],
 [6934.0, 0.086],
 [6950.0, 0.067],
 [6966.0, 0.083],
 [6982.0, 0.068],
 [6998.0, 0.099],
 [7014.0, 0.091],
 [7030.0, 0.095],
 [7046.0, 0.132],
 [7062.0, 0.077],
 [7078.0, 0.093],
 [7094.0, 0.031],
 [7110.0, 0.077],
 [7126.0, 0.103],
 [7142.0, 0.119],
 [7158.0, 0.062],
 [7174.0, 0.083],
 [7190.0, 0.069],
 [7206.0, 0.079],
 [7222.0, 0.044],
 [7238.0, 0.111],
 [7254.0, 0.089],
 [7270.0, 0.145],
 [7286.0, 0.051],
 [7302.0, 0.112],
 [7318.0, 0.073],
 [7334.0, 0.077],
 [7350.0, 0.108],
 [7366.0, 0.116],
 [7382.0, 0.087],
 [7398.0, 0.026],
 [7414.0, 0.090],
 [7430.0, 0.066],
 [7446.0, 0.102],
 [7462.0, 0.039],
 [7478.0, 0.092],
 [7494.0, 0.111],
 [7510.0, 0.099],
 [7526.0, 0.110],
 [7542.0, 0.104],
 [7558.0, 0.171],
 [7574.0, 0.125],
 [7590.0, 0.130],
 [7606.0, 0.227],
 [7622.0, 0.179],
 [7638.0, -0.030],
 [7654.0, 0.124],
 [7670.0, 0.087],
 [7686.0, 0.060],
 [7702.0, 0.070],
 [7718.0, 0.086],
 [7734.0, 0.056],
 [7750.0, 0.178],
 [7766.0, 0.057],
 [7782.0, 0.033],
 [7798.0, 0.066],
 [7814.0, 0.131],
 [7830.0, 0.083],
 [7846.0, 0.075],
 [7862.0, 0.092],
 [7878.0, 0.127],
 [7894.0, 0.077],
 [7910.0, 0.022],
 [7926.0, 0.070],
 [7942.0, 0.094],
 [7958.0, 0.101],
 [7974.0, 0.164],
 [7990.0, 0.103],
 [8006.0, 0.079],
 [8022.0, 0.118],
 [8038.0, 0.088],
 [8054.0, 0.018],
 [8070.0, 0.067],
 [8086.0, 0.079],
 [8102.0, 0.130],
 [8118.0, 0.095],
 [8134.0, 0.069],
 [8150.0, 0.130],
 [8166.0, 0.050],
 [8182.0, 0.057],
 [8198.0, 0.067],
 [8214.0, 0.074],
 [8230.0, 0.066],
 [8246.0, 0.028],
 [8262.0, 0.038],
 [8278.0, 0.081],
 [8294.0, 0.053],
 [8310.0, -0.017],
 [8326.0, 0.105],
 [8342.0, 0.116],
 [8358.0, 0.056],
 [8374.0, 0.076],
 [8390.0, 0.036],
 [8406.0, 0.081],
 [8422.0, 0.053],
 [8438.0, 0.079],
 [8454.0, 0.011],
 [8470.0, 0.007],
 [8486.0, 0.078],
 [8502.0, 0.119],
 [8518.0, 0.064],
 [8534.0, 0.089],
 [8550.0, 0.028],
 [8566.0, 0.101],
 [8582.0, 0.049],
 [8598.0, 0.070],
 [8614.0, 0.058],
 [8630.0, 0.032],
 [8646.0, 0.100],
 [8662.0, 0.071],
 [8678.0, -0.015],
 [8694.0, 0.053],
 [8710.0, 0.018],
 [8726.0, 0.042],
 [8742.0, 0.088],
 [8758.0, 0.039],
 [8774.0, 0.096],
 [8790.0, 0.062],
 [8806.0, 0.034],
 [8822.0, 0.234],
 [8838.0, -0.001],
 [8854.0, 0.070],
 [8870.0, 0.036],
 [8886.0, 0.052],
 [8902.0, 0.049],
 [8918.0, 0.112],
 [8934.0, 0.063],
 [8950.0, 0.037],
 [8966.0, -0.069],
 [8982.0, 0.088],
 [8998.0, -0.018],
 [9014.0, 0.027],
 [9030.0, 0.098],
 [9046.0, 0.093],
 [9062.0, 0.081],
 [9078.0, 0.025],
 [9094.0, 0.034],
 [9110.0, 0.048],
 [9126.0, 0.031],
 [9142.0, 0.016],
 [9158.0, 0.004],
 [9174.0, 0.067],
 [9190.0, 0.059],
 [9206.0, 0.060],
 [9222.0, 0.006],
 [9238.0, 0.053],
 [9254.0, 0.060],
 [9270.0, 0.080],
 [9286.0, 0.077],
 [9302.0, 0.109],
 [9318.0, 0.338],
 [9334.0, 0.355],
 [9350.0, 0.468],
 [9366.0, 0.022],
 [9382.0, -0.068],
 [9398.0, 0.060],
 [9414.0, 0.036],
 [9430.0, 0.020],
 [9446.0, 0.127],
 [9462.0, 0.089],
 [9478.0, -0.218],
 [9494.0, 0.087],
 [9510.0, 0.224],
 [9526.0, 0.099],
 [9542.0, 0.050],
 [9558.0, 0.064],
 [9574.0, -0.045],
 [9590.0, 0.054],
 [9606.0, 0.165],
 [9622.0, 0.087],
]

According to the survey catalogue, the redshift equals 1.51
